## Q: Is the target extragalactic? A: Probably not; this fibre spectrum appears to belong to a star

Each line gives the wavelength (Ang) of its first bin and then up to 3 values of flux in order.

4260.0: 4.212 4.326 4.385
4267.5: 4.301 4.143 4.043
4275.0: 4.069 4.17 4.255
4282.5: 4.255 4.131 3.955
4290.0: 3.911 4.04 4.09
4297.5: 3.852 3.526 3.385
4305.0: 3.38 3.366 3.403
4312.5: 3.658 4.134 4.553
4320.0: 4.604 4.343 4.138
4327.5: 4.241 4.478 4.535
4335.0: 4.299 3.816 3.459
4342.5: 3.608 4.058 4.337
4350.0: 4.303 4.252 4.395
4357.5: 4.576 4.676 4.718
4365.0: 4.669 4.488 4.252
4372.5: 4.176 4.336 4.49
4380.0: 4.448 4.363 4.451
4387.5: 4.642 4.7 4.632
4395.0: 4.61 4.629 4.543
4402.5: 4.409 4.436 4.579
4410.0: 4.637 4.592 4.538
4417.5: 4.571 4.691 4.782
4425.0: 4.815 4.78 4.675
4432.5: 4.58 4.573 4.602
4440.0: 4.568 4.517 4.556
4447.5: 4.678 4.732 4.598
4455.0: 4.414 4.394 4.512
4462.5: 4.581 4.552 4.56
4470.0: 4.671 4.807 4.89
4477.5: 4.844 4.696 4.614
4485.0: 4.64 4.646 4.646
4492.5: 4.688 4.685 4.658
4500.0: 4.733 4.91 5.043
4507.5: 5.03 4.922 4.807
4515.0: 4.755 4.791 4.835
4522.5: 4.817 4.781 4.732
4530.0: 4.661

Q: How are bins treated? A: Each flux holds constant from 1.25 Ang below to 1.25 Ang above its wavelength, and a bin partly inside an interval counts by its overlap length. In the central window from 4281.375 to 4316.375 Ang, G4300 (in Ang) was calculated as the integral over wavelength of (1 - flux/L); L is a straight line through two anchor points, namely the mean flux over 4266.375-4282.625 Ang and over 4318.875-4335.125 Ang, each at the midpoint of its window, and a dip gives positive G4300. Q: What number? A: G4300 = 3.9 Ang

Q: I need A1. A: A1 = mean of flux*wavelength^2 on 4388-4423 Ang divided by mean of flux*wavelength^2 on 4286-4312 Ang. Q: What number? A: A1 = 1.31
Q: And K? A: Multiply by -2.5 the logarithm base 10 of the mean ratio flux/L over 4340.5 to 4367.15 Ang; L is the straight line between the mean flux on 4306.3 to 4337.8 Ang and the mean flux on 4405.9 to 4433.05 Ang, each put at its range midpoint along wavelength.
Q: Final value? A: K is -0.01 mag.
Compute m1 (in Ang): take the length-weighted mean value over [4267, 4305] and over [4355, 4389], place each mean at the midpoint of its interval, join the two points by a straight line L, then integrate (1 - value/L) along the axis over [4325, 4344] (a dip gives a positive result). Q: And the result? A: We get 0.9 Ang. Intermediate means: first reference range 3.98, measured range 4.07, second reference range 4.48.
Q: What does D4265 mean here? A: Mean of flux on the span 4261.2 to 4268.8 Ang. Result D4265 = 4.34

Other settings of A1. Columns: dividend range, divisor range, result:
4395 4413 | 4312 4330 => 1.10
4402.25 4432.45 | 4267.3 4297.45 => 1.20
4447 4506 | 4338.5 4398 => 1.12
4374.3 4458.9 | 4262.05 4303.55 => 1.20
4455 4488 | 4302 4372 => 1.19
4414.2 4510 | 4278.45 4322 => 1.28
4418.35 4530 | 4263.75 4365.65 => 1.23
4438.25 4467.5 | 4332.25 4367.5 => 1.12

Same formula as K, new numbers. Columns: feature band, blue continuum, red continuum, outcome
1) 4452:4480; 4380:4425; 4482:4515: 0.020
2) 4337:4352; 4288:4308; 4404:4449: 0.025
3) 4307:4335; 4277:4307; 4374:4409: -0.021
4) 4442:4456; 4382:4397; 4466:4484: 0.021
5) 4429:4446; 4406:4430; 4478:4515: 0.025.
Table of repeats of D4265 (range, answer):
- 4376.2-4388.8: 4.48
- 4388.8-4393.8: 4.67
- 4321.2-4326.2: 4.25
